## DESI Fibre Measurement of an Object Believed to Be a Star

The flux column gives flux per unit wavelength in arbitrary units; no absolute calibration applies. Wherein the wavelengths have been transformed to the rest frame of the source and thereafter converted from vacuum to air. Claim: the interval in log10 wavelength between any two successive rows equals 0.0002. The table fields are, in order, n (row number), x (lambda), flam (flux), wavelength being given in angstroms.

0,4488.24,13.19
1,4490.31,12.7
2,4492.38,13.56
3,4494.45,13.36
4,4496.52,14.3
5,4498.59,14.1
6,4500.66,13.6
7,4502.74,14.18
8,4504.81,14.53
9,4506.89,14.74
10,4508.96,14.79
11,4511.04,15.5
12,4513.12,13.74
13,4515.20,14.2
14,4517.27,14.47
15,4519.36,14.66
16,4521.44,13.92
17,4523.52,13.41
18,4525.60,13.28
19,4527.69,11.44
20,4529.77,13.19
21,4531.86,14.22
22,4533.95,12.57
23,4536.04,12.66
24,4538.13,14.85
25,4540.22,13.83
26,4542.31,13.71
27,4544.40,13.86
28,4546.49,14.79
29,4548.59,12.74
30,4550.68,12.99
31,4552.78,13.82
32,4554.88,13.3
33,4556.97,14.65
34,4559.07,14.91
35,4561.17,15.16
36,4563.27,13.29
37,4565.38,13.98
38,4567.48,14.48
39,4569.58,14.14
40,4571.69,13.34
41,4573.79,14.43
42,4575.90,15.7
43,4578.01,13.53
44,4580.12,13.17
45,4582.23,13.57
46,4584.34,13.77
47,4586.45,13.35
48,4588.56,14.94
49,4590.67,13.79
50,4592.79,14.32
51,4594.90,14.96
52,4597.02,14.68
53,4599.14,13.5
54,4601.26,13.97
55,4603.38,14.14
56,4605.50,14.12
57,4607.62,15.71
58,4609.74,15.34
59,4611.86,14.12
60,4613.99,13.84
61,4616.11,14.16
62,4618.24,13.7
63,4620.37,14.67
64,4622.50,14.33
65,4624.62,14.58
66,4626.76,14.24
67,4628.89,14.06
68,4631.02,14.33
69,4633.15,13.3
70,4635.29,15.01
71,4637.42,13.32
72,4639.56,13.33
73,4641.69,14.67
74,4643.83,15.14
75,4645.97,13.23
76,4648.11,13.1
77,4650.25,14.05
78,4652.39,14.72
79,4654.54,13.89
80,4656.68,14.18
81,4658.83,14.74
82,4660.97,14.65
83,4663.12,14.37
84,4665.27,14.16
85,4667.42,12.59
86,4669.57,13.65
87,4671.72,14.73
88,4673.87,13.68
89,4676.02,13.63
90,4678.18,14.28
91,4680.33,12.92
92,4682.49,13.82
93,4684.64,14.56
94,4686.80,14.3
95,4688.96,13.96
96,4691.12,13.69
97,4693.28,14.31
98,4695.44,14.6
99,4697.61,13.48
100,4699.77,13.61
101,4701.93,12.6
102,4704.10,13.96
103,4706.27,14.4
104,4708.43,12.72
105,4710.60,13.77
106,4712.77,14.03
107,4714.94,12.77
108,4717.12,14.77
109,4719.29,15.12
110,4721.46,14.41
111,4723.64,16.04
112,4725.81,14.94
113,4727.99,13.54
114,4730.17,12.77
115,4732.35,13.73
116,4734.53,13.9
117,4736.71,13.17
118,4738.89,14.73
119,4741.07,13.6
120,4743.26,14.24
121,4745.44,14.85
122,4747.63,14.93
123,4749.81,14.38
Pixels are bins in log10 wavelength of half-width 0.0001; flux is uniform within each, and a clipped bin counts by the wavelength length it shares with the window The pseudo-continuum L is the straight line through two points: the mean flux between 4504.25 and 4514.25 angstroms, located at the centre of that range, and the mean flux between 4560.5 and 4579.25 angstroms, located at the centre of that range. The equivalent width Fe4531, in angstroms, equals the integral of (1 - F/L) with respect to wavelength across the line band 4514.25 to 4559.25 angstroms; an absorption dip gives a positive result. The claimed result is 2.38 angstroms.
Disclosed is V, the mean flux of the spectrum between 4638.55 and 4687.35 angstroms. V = 14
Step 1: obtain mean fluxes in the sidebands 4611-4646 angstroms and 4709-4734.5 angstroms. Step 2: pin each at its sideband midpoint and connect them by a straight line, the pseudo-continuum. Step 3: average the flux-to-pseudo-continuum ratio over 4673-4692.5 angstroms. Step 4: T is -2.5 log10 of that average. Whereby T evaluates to 0.02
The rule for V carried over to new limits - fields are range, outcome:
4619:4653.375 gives 14.1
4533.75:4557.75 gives 13.7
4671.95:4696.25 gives 14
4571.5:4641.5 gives 14.2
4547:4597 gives 14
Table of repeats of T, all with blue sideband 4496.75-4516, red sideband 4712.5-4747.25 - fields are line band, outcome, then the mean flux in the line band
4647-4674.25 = 0.015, 14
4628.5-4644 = 0.012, 14.1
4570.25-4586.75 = 0.033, 13.9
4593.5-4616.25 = -0.010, 14.4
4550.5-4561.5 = 0.013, 14.2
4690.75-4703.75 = 0.037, 13.7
